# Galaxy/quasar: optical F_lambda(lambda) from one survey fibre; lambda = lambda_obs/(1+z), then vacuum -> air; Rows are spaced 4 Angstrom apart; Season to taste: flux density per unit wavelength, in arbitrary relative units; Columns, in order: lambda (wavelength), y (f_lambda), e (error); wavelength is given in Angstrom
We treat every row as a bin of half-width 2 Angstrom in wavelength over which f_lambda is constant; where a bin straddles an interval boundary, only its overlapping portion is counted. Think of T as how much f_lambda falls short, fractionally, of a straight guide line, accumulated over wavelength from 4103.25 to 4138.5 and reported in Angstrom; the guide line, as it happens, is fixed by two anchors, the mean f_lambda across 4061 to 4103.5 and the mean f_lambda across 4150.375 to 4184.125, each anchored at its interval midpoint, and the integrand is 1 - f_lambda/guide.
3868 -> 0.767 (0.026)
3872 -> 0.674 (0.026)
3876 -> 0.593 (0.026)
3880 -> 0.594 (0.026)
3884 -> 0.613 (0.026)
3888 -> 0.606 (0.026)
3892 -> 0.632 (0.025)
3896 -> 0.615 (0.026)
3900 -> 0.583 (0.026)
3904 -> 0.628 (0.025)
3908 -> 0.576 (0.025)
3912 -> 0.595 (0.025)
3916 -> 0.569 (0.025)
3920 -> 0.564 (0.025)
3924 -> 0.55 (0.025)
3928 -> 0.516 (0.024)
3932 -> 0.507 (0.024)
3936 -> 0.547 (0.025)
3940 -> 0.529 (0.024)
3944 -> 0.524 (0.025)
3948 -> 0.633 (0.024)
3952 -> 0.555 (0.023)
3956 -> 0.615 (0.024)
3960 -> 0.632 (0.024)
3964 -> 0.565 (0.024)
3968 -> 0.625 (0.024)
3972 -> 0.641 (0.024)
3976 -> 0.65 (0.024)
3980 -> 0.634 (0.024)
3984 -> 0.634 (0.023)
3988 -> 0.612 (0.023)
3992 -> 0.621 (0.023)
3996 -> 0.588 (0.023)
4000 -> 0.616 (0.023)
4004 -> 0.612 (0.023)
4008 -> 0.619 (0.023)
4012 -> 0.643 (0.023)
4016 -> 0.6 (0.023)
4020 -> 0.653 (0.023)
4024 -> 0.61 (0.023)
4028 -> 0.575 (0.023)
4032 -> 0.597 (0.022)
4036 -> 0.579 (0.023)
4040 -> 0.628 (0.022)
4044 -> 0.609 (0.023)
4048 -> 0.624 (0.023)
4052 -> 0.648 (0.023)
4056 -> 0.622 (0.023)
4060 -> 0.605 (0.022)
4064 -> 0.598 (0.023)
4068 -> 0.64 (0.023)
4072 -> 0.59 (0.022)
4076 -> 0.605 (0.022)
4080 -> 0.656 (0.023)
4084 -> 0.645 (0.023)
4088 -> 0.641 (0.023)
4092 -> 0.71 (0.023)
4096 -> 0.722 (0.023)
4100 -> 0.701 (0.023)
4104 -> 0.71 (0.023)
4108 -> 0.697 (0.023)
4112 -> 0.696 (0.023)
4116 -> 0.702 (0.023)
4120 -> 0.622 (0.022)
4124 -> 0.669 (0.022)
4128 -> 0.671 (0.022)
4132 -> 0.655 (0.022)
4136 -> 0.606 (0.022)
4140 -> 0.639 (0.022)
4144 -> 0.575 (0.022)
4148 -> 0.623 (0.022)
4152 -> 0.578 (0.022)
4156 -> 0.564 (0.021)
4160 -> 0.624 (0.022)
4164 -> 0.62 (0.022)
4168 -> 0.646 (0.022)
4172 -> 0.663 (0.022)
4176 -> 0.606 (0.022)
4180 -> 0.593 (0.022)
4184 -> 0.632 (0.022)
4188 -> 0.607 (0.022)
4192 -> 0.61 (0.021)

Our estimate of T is -1.9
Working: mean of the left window 0.652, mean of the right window 0.613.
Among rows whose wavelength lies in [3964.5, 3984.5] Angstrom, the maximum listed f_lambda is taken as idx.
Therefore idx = 0.65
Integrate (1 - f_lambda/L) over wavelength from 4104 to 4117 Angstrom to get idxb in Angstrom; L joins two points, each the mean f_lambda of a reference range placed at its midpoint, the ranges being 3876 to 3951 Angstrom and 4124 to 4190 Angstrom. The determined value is -1.86 Angstrom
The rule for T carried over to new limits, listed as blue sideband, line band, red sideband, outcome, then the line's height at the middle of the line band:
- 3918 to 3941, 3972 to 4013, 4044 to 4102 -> -2.89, 0.582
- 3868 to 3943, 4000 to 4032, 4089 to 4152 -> 0.58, 0.626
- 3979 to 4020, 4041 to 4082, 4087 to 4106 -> 3.09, 0.671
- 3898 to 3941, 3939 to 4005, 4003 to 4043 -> -2.17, 0.587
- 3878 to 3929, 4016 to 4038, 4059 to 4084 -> 0.29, 0.611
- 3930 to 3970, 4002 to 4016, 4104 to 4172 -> -0.64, 0.594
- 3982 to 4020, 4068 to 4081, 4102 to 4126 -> 0.84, 0.66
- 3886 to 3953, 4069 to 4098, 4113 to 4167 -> -1.80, 0.614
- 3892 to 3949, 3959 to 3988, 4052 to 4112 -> -1.38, 0.596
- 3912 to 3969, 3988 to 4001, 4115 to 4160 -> -0.57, 0.583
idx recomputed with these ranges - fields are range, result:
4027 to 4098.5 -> 0.722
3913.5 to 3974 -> 0.641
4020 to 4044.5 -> 0.653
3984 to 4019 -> 0.643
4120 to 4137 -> 0.671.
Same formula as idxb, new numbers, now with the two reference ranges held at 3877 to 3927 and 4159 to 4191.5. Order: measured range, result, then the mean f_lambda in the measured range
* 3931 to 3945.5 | 1.66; 0.528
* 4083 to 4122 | -4.48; 0.686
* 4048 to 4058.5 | -0.38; 0.631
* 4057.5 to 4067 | 0.06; 0.607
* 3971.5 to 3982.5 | -0.75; 0.641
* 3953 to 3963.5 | -0.18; 0.609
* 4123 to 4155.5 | -0.20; 0.623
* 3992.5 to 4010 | -0.18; 0.61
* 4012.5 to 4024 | -0.39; 0.626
